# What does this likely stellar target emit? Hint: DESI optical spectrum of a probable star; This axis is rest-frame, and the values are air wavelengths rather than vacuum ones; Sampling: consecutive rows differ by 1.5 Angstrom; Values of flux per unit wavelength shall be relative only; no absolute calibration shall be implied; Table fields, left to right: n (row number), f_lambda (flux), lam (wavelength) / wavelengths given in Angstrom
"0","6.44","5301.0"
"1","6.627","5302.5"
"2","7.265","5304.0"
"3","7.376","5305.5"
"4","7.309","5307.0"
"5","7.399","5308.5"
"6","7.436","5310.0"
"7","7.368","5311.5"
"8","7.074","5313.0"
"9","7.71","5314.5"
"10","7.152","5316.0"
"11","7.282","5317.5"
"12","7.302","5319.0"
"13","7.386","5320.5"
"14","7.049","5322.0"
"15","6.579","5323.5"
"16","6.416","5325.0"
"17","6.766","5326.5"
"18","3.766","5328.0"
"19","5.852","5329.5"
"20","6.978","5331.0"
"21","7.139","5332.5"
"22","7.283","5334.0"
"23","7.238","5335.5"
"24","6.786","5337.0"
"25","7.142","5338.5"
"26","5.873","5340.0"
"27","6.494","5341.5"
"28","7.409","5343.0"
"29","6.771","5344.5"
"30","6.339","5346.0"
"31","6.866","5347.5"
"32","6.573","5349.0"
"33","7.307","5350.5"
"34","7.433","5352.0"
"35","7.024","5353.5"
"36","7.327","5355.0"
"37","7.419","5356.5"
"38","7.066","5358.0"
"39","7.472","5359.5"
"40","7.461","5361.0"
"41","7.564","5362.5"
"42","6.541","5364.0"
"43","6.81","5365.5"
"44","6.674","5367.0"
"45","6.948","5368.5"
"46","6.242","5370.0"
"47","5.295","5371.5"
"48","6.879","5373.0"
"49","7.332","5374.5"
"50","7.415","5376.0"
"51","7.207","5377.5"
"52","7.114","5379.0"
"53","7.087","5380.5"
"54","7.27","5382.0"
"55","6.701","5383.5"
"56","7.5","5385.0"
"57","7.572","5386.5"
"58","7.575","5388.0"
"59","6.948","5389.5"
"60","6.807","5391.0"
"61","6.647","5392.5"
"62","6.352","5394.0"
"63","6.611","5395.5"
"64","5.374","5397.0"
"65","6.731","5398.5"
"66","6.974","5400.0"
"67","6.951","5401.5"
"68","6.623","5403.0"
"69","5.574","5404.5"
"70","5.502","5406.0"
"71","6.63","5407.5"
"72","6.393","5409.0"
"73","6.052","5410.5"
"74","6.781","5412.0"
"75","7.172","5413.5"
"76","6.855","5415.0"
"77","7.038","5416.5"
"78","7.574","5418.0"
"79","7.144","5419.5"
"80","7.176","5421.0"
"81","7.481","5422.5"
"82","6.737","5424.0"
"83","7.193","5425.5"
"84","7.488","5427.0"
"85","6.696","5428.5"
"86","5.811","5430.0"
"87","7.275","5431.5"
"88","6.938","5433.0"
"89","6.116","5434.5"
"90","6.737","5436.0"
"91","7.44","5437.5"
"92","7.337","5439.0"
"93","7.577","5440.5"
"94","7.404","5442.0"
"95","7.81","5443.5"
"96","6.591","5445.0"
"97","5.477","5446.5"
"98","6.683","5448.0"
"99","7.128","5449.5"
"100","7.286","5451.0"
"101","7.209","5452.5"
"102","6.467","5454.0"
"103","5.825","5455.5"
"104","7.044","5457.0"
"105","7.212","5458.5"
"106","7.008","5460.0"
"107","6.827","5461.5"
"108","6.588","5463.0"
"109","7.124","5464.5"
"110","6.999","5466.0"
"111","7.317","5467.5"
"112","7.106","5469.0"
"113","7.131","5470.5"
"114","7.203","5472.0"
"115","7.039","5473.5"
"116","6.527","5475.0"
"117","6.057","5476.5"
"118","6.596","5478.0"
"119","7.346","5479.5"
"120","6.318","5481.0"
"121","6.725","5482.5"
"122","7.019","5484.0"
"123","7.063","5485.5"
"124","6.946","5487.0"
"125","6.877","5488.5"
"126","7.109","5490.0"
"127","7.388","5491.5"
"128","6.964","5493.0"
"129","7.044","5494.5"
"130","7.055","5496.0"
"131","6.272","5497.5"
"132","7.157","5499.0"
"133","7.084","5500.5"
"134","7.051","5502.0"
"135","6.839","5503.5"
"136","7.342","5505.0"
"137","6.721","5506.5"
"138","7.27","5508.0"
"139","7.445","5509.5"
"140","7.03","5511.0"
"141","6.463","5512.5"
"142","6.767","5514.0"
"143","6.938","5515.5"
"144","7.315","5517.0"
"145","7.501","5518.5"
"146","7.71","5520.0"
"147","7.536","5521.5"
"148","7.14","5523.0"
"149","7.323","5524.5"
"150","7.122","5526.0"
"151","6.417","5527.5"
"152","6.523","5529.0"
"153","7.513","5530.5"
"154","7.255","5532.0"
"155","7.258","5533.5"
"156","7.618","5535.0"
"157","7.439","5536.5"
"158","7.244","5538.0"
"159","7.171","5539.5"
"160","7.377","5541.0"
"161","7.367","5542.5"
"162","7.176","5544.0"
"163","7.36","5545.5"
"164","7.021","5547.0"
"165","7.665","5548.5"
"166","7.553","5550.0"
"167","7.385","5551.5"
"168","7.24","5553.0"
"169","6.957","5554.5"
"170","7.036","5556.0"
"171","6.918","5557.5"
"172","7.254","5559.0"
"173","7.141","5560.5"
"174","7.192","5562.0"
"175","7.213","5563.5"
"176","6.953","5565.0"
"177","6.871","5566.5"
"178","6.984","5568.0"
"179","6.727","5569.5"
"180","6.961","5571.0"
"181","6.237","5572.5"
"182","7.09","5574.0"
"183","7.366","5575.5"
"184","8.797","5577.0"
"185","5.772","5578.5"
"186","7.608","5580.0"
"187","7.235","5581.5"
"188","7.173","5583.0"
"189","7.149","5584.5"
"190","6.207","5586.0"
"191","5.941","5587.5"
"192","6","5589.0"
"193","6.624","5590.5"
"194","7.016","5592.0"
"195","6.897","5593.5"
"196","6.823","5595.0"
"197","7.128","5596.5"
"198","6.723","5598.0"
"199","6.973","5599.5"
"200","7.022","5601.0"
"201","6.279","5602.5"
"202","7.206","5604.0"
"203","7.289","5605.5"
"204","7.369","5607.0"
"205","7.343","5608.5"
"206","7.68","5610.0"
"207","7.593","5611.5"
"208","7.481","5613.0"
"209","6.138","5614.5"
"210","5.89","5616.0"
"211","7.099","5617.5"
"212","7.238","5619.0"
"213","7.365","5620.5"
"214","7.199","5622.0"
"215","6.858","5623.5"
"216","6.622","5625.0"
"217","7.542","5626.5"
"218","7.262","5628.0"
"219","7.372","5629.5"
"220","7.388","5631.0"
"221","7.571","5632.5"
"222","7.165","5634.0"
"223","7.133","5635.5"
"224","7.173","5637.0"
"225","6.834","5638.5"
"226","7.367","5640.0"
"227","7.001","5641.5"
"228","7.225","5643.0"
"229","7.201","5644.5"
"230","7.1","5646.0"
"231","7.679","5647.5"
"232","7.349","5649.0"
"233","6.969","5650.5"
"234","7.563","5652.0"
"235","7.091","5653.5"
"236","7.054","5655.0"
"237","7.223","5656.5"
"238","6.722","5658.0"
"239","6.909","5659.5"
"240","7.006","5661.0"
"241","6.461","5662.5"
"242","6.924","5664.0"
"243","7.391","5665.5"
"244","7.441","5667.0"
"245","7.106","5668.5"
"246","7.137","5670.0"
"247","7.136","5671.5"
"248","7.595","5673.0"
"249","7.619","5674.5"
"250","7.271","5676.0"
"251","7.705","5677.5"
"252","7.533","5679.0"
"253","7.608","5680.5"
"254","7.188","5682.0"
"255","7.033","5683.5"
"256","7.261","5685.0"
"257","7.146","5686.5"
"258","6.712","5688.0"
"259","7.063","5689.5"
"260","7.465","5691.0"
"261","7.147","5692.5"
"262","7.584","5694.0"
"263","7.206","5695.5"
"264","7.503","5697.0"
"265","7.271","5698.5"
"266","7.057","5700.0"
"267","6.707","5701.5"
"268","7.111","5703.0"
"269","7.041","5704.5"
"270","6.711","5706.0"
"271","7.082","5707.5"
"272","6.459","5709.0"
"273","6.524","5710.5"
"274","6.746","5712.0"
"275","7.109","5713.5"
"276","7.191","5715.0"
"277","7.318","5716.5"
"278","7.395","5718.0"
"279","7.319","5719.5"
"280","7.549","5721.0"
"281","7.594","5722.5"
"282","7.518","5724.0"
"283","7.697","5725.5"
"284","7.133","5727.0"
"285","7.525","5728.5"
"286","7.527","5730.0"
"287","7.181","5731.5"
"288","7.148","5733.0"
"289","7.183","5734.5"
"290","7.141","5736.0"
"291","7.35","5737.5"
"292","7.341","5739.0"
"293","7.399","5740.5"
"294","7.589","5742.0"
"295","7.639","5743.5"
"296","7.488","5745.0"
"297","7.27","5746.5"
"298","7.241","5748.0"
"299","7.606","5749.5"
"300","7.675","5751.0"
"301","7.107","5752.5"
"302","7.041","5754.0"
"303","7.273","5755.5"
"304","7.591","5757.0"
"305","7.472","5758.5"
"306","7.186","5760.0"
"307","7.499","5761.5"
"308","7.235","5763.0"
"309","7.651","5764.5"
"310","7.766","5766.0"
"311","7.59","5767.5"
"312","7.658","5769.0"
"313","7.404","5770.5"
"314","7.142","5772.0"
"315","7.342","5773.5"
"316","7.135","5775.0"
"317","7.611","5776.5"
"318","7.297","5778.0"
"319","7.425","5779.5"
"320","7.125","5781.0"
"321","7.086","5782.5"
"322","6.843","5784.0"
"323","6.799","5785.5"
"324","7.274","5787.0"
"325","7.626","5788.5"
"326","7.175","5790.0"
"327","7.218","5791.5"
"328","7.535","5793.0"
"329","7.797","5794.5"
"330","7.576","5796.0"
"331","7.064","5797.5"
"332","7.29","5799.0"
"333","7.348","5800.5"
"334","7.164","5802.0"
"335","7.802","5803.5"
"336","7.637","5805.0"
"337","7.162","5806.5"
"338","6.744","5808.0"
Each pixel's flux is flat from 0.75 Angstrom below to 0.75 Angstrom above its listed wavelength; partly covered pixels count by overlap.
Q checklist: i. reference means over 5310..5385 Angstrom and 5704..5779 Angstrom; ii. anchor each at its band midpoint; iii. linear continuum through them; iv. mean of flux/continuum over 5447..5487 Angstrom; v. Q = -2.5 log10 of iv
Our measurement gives 0.03 mag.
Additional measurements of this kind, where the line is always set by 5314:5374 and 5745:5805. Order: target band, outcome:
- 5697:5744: 0.01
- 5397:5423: 0.04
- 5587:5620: 0.04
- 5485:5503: 0.00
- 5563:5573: 0.04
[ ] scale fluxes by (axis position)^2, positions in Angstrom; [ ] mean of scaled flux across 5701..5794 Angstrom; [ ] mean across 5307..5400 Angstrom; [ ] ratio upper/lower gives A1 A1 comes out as 1.22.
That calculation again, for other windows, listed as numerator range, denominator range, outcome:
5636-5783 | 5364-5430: 1.19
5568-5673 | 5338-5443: 1.11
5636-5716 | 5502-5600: 1.06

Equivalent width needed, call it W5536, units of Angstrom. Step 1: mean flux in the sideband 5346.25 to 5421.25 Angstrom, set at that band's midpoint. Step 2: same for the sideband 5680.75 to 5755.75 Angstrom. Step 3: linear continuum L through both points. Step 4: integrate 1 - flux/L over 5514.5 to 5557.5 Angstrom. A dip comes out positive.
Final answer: -1.3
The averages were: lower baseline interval 6.87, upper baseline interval 7.23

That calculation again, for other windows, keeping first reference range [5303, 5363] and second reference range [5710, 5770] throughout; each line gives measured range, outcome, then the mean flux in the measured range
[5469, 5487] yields 0.7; 6.84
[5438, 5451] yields 0.1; 7.03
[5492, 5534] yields 0.5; 7.07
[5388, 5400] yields 0.8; 6.59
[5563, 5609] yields 1.8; 6.93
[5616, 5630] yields 0.3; 7.1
